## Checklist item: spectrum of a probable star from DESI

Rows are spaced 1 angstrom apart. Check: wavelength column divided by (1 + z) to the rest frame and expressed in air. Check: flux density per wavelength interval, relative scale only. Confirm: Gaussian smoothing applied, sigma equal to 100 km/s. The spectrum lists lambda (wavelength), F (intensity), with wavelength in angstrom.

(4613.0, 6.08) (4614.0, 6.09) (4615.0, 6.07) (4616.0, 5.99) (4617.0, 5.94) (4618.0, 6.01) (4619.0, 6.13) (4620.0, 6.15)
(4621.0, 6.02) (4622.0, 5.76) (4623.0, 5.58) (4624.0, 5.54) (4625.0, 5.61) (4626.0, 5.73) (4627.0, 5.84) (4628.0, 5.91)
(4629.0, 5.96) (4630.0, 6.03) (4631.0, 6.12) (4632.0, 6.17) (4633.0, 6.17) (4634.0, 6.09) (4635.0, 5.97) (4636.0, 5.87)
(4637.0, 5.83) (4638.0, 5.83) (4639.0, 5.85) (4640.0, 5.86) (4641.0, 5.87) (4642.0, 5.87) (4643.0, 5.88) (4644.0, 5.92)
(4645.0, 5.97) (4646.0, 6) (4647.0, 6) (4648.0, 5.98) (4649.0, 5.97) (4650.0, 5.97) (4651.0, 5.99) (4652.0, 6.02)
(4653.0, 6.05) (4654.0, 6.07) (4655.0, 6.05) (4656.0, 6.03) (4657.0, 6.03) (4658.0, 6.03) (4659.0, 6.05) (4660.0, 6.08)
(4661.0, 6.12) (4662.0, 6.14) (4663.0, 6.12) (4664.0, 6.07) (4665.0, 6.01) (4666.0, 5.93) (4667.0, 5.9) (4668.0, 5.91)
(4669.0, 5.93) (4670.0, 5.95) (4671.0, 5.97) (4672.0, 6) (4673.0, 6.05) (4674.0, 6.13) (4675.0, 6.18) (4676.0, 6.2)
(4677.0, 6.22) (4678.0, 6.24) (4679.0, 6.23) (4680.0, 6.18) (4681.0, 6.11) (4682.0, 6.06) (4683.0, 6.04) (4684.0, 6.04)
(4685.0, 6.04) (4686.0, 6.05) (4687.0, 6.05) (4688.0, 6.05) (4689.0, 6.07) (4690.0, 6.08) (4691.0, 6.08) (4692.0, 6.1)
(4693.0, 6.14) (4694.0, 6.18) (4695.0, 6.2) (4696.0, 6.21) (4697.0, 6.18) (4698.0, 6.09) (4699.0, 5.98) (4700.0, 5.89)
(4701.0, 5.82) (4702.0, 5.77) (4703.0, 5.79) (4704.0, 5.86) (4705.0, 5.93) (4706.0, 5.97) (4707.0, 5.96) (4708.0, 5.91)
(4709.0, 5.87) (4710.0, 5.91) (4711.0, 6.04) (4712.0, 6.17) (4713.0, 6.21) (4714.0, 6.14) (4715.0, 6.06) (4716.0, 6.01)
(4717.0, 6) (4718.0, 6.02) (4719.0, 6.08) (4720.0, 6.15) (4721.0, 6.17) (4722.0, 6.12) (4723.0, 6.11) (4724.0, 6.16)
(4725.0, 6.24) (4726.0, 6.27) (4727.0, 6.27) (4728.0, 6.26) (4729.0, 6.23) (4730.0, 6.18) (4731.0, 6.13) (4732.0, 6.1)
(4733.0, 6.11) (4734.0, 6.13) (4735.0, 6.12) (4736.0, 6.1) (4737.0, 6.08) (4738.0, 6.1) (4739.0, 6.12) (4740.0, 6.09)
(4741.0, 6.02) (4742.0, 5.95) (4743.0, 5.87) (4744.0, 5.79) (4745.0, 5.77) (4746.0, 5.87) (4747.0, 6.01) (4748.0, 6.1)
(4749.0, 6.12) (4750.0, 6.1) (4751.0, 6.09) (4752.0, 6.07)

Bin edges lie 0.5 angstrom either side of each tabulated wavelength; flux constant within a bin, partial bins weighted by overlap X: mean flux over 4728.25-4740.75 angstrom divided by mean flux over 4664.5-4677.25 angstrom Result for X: 1.02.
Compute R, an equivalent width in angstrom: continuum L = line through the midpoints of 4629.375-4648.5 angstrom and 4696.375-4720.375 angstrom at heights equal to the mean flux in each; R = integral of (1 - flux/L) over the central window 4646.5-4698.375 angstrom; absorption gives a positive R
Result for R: -0.8 angstrom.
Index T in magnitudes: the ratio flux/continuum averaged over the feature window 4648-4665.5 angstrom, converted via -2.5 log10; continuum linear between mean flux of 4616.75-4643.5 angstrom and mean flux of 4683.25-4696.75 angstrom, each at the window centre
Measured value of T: -0.01 mag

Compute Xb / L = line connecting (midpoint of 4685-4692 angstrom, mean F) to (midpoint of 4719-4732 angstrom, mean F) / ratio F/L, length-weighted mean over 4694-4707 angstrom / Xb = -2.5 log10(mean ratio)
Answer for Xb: 0.02 mag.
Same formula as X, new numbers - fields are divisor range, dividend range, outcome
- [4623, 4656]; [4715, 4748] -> 1.03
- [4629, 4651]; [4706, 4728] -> 1.02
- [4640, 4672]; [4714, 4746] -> 1.02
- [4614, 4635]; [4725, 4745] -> 1.03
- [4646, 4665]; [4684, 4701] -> 1.01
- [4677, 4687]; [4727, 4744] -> 1.00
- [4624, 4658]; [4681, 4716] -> 1.01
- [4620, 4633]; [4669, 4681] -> 1.04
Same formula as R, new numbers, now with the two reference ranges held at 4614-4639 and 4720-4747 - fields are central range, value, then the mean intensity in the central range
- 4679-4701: -0.2 angstrom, 6.08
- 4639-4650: 0.1 angstrom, 5.93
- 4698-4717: 0.3 angstrom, 5.97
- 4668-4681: -0.2 angstrom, 6.1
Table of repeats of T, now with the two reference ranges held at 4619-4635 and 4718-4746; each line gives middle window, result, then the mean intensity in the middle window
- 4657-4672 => -0.006 mag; 6.01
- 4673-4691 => -0.018 mag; 6.11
